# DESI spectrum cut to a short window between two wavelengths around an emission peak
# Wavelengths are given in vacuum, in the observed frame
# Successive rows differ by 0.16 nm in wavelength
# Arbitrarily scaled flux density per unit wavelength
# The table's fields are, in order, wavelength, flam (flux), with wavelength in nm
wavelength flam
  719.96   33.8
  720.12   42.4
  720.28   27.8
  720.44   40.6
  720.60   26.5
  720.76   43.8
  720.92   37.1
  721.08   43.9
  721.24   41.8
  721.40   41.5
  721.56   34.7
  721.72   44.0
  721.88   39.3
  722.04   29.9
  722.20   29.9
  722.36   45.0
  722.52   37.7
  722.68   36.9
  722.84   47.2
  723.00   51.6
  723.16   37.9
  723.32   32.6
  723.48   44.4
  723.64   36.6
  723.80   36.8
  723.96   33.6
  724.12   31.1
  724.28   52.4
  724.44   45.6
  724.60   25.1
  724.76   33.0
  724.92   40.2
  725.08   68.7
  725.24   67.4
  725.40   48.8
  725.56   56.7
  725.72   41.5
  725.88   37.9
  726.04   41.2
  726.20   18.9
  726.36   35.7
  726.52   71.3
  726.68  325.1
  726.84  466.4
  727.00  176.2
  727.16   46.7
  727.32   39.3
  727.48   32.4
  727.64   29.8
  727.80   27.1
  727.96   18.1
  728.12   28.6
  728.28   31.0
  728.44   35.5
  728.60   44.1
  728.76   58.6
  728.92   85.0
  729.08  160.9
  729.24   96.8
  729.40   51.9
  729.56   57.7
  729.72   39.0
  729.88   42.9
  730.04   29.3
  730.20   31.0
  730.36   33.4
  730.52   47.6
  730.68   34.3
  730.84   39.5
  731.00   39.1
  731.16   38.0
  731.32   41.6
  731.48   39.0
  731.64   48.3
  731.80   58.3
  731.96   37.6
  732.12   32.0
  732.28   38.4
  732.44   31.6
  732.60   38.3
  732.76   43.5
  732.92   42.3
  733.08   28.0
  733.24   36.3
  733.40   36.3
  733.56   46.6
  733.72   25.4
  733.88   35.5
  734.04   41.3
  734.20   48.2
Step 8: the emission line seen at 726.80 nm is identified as H-alpha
